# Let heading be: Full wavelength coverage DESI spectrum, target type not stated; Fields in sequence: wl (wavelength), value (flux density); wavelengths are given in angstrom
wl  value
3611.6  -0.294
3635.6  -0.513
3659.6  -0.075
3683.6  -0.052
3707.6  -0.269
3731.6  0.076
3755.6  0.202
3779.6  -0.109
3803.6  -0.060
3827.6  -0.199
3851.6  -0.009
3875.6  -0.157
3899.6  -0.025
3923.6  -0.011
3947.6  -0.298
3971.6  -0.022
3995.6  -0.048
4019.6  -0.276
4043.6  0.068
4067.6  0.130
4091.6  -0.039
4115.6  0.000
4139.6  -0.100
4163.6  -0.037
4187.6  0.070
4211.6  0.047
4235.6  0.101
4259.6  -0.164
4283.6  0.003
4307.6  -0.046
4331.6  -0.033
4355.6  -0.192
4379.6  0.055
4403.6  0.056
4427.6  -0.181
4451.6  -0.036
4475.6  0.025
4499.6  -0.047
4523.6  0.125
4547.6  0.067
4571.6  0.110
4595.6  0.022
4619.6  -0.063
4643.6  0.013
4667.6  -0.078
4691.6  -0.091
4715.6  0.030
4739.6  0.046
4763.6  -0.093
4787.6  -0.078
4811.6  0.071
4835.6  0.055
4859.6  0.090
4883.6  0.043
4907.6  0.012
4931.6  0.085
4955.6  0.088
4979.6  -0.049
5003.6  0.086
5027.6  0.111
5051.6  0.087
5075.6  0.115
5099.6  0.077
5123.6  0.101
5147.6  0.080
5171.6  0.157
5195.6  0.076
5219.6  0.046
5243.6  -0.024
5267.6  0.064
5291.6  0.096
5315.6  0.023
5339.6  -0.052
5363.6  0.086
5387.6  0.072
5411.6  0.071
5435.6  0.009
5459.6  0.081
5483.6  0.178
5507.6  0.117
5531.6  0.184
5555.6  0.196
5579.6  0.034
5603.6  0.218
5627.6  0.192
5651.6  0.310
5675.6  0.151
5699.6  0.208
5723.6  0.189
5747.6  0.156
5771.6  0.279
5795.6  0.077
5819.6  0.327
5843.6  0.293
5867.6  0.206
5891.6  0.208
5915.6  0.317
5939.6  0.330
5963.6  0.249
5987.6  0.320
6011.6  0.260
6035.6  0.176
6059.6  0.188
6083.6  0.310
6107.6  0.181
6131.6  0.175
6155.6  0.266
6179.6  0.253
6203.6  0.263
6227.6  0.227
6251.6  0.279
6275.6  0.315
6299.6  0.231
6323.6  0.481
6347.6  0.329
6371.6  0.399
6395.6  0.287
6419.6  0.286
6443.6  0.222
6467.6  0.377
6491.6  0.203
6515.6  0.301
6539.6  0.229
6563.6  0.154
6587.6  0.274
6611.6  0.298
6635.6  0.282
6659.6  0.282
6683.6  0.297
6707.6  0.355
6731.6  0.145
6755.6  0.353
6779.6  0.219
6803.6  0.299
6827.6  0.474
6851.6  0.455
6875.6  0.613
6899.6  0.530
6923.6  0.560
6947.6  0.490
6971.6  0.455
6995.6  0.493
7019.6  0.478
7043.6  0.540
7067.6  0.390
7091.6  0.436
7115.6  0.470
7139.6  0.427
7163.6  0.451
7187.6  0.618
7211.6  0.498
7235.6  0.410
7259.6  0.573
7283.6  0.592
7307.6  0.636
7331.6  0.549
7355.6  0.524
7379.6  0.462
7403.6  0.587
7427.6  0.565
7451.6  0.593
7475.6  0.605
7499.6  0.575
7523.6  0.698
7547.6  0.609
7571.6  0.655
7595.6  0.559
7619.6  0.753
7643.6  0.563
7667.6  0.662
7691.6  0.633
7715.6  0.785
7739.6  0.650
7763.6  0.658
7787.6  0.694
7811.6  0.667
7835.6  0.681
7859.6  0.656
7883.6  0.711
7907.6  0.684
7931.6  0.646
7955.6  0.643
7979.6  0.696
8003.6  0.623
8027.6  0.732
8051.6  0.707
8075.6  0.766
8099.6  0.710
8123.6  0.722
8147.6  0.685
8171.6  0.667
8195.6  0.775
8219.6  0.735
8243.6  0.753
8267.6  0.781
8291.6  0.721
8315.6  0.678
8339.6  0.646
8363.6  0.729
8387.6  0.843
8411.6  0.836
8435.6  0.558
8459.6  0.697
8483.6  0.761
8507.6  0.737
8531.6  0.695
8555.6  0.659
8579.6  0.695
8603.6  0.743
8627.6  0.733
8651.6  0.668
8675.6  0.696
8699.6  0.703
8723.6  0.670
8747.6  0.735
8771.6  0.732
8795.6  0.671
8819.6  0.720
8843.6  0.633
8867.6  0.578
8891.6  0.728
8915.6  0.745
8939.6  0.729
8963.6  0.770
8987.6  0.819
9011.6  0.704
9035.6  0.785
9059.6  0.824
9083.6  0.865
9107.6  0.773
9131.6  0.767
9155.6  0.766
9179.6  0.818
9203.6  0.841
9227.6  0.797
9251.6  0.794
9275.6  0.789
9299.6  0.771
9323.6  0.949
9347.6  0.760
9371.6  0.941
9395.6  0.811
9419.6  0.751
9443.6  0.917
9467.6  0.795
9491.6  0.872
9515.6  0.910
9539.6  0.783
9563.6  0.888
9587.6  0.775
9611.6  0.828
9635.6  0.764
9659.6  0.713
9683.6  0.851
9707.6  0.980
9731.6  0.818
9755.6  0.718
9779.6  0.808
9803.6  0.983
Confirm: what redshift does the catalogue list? 0.711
